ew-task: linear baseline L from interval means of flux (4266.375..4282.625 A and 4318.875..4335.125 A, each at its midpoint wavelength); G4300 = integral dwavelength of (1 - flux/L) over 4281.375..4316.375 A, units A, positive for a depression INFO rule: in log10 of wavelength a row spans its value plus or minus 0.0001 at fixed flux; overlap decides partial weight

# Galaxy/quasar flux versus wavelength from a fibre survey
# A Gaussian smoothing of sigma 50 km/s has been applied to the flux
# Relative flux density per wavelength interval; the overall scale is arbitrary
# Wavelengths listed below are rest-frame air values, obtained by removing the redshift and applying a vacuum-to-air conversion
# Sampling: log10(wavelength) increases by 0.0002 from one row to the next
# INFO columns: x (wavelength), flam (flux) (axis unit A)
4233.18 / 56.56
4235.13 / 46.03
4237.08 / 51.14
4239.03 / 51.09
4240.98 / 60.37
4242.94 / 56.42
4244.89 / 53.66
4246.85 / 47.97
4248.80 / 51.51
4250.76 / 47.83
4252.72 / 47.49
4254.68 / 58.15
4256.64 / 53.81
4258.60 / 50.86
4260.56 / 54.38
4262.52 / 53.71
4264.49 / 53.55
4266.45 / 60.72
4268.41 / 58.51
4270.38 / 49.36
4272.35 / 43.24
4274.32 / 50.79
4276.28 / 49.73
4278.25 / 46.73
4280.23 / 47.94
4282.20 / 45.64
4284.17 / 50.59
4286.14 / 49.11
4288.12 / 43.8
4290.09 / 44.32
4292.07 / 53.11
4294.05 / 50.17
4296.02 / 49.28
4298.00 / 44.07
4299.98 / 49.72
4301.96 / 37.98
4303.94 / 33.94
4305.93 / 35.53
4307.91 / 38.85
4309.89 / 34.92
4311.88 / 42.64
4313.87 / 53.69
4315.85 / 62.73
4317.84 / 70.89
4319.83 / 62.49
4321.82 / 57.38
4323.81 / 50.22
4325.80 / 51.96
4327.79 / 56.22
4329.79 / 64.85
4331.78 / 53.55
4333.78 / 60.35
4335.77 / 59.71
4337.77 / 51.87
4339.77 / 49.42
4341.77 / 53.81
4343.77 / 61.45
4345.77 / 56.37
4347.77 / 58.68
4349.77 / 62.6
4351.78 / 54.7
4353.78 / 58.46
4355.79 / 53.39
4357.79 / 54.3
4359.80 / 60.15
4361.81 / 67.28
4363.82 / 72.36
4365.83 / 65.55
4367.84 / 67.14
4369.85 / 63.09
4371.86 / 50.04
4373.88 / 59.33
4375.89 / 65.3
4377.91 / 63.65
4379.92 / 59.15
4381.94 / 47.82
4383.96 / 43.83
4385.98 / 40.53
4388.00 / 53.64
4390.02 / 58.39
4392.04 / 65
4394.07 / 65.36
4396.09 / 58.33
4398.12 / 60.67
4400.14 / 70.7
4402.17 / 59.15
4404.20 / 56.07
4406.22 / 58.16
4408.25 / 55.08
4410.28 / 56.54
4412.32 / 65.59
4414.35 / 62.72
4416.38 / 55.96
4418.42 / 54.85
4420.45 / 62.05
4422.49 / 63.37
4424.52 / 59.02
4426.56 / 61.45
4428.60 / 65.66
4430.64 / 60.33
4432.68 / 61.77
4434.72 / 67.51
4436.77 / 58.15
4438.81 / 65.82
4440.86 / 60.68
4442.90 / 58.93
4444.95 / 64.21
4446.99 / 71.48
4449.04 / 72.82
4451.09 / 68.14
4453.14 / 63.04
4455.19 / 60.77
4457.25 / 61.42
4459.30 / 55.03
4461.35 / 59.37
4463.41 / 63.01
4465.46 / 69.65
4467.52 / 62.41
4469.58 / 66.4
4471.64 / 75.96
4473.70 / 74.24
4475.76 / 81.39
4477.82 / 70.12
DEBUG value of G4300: 5.2 A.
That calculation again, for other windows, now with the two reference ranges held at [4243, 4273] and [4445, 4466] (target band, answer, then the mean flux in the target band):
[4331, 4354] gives 0.4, 56.7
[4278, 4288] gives 1.2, 47.7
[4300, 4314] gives 4.0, 39.5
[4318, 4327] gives -0.1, 57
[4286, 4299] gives 1.7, 47.6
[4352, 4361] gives 0.3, 56.7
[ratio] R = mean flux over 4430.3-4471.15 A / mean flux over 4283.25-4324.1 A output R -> 1.3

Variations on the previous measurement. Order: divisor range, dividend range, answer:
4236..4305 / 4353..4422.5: 1.18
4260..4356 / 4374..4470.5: 1.17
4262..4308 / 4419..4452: 1.34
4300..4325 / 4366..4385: 1.20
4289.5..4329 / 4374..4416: 1.19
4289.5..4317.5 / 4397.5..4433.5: 1.32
